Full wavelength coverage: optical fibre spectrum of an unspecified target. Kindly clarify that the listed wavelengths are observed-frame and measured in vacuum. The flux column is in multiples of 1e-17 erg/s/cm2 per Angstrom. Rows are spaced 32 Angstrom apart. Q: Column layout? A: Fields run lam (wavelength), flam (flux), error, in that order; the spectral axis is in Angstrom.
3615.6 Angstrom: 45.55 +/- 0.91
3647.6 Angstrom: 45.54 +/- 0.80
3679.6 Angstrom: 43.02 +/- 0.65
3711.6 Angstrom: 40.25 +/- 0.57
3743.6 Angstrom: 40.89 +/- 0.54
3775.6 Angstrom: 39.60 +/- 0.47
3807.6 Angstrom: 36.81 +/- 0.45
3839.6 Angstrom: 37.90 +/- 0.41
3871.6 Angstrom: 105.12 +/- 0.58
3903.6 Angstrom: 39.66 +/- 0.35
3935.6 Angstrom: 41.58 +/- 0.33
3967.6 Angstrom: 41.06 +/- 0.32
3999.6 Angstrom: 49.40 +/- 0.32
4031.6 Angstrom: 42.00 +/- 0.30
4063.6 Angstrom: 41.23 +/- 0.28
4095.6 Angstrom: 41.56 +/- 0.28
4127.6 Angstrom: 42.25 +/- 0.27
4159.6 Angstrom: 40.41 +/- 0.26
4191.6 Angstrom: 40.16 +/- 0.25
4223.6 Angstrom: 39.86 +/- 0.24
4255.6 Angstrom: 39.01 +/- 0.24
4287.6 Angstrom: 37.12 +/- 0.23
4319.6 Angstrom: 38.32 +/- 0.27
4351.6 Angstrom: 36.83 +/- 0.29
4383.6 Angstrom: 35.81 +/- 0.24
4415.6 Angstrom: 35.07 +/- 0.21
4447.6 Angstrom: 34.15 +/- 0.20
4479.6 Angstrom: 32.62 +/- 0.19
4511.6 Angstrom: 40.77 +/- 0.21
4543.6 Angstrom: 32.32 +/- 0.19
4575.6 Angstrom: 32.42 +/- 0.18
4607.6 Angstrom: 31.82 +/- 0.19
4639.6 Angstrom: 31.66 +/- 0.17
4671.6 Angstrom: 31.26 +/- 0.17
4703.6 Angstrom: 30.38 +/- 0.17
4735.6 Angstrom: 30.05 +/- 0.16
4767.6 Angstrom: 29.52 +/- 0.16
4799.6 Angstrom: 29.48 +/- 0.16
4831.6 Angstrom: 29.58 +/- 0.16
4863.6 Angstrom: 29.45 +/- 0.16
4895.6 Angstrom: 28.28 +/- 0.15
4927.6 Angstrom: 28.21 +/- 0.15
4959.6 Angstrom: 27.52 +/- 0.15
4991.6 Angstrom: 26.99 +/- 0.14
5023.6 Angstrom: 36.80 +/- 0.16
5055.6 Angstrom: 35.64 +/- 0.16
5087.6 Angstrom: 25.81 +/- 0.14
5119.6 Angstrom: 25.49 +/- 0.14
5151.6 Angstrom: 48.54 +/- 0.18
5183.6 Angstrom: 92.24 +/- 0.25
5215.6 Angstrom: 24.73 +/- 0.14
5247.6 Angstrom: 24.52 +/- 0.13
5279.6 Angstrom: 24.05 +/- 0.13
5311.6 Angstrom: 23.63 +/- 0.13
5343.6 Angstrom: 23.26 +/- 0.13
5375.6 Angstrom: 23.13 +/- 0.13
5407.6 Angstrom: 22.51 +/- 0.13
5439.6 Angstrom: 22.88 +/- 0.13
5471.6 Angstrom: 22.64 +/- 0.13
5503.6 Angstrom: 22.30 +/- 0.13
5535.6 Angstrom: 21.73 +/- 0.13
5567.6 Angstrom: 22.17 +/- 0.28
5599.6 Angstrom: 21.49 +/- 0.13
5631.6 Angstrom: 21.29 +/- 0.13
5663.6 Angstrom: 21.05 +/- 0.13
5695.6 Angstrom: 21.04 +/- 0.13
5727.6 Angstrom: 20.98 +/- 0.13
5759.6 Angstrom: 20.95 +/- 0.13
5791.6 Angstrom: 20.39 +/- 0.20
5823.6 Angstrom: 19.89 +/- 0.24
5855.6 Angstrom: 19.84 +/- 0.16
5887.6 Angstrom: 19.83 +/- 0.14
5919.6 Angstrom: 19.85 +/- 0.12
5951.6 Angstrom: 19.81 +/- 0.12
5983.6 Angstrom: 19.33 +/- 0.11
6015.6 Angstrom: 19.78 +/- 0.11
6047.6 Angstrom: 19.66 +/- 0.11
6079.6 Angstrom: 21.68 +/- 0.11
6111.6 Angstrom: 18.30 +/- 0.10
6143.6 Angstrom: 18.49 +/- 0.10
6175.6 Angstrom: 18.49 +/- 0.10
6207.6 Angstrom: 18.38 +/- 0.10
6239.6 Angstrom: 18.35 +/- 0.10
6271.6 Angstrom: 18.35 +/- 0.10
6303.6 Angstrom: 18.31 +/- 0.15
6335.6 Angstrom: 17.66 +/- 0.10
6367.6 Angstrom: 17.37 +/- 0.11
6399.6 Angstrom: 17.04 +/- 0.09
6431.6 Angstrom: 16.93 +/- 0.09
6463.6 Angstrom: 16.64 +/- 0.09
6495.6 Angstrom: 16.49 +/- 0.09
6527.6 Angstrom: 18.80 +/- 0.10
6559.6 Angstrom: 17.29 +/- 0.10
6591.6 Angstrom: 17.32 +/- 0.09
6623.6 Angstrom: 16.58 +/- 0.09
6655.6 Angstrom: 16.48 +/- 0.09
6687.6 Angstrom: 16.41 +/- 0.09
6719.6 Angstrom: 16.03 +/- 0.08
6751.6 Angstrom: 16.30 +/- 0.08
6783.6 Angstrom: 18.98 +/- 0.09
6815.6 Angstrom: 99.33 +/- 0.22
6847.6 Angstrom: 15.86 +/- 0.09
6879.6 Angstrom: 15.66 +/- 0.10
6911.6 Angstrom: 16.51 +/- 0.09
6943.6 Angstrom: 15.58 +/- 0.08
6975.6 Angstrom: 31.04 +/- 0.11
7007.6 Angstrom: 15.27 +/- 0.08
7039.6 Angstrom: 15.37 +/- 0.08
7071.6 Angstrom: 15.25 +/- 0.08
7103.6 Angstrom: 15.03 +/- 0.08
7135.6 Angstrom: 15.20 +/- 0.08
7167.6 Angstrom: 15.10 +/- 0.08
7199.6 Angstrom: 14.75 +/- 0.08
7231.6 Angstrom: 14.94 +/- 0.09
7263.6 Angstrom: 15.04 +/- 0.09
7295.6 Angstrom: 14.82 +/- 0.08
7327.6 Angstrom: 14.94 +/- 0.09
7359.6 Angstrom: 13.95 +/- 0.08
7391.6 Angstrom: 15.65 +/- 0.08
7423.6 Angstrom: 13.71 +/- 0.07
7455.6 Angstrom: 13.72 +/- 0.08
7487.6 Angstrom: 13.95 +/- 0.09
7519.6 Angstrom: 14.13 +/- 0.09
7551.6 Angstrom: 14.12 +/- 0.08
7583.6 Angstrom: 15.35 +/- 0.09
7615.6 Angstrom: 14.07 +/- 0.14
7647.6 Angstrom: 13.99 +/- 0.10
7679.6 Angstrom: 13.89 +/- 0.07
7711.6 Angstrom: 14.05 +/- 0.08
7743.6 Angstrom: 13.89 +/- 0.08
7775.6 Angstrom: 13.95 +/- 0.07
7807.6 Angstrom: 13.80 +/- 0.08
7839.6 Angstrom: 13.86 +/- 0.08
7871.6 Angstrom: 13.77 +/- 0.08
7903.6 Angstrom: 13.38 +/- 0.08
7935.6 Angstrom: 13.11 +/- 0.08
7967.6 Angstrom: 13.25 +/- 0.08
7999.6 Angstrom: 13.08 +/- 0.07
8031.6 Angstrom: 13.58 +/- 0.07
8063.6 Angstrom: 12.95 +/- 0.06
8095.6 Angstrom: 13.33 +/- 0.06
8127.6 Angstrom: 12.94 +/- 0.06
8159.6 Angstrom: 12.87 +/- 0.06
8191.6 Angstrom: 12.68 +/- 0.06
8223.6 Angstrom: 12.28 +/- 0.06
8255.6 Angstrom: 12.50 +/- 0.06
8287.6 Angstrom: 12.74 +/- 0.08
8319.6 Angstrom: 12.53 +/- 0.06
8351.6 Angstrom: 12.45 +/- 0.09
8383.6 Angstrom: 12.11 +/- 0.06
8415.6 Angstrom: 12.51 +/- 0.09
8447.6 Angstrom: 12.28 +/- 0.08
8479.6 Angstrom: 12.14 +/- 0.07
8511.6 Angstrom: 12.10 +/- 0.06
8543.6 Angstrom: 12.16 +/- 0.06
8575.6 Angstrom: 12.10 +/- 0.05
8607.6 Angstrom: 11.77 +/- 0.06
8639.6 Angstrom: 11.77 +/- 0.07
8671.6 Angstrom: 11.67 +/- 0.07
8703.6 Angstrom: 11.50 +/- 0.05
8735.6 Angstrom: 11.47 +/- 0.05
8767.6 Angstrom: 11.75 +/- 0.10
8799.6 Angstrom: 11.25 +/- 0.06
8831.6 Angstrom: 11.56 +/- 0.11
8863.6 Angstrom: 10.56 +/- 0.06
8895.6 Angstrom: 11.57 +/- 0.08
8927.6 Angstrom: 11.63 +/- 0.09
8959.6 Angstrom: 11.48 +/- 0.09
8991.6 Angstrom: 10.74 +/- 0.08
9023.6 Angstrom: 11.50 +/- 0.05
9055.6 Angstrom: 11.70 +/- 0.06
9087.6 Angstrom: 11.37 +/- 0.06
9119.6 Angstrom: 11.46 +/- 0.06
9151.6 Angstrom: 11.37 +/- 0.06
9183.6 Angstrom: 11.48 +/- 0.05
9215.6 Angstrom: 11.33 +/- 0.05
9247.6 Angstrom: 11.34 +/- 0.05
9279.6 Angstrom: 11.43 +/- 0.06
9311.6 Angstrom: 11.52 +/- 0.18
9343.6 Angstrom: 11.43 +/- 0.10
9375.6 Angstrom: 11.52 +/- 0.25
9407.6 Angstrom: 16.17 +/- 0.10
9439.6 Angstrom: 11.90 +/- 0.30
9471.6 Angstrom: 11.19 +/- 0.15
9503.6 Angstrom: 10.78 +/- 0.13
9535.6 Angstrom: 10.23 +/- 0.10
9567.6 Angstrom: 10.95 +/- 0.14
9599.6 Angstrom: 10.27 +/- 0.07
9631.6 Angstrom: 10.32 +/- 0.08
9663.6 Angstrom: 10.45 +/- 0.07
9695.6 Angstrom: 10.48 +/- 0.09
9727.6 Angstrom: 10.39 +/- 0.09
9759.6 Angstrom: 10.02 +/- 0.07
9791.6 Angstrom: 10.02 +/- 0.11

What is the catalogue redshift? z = 0.04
